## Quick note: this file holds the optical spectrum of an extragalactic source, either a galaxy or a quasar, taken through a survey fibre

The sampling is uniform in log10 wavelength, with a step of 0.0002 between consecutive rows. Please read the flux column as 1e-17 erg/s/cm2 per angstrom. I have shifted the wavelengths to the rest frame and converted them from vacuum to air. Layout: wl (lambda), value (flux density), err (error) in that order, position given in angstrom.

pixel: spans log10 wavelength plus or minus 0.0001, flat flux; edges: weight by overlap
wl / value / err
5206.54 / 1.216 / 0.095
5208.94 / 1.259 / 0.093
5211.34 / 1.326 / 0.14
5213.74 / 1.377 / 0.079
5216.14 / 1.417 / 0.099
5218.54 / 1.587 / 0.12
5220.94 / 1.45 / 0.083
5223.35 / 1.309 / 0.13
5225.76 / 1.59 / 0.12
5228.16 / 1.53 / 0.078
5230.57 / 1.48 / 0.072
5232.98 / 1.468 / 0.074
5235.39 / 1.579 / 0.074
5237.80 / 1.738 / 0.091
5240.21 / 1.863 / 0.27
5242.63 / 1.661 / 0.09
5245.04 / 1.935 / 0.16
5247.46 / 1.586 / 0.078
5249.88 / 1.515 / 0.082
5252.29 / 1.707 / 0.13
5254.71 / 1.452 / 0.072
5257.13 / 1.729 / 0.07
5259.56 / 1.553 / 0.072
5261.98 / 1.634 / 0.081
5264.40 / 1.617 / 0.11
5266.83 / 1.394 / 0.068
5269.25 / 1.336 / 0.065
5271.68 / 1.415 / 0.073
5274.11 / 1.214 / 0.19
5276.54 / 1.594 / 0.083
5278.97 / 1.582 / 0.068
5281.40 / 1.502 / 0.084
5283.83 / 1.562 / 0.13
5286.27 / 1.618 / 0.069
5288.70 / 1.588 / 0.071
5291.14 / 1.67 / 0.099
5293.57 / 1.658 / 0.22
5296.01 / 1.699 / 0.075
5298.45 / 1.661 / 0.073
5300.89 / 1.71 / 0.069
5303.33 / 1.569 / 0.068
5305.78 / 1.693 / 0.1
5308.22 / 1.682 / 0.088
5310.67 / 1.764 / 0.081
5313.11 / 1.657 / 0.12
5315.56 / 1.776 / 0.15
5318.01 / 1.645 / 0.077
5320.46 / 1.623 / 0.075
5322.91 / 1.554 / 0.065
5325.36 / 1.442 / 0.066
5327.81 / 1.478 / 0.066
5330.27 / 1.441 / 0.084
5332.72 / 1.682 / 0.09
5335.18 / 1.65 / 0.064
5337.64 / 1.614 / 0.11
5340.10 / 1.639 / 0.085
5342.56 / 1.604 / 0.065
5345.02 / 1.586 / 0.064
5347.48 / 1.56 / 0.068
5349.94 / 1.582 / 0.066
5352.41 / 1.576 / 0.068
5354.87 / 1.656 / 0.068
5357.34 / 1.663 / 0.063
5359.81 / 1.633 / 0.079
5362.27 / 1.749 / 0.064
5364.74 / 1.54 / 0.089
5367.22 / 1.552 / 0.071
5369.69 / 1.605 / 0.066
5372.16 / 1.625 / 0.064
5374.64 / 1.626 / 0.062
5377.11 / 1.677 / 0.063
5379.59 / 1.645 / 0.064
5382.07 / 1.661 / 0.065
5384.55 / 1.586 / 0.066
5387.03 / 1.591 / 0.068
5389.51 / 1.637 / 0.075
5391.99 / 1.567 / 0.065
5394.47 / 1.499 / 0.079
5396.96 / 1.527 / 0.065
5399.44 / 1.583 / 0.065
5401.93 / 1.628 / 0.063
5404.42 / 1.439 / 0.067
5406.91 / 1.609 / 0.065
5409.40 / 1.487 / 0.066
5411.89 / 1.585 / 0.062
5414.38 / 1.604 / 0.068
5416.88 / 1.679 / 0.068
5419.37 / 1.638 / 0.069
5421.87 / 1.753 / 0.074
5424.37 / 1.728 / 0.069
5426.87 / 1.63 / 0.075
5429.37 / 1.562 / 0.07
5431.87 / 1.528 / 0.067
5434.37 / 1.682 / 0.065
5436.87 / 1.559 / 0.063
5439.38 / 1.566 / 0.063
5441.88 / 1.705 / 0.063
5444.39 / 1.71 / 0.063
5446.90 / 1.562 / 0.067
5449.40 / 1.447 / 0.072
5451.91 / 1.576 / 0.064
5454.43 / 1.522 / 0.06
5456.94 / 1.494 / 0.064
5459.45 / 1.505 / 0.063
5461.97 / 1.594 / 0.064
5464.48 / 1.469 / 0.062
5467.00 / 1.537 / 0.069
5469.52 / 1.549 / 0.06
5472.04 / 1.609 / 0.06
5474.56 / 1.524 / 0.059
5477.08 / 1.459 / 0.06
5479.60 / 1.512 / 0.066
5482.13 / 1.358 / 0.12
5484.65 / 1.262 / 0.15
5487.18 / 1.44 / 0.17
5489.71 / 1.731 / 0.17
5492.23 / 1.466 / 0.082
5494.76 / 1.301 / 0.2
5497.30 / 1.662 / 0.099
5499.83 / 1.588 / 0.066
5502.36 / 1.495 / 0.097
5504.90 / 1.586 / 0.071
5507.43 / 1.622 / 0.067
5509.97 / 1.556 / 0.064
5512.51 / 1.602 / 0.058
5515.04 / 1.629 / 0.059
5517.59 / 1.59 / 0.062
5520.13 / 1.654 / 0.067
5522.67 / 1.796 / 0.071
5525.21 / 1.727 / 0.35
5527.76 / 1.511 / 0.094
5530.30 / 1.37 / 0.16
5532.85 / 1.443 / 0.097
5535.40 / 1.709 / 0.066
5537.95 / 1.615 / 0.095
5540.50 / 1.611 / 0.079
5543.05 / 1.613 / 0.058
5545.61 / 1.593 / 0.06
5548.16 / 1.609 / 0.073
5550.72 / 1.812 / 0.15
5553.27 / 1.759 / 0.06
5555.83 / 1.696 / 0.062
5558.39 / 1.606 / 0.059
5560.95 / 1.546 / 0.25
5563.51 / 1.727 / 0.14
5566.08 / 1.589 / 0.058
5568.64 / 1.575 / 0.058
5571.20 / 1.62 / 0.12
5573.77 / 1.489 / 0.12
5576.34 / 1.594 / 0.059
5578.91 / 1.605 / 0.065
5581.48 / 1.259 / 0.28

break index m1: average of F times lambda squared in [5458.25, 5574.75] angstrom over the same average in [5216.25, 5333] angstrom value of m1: 1.1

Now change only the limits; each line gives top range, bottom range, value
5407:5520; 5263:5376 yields 1.03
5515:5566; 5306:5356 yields 1.09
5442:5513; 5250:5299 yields 1.06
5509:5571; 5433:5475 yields 1.07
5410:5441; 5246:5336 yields 1.08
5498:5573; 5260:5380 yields 1.10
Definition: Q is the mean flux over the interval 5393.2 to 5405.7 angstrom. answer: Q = 1.54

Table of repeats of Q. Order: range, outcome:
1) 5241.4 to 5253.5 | 1.68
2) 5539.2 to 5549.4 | 1.61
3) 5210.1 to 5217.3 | 1.37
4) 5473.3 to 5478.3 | 1.49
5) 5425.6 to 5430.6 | 1.6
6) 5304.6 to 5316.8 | 1.71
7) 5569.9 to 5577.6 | 1.57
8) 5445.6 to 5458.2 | 1.52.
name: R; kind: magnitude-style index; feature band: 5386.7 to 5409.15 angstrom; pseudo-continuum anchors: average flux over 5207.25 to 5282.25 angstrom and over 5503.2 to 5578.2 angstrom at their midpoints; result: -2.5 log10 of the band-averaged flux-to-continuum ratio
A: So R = 0.01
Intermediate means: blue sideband 1.53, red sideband 1.61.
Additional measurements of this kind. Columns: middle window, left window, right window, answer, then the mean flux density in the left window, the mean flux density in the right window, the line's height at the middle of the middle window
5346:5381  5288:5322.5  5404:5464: 0.01 mag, 1.67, 1.59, 1.63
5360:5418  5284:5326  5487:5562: 0.02 mag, 1.65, 1.6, 1.63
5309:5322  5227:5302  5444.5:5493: -0.08 mag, 1.59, 1.51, 1.57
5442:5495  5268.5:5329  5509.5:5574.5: 0.07 mag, 1.59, 1.62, 1.61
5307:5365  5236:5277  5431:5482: -0.03 mag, 1.58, 1.55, 1.57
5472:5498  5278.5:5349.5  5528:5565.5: 0.10 mag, 1.62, 1.62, 1.62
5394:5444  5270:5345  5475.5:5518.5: -0.03 mag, 1.6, 1.52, 1.55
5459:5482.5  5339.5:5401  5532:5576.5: 0.07 mag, 1.61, 1.62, 1.62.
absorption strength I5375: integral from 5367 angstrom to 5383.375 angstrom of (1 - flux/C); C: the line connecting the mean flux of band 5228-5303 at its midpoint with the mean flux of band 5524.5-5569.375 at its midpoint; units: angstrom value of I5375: -0.3 angstrom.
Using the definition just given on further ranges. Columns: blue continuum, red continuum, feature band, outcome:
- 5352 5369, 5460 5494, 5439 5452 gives -0.55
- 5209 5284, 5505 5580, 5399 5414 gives 0.21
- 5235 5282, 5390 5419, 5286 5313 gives -1.51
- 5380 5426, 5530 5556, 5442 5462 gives 0.66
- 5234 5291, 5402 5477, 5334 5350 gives -0.26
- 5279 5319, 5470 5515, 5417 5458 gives -1.28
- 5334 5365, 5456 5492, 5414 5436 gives -1.36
